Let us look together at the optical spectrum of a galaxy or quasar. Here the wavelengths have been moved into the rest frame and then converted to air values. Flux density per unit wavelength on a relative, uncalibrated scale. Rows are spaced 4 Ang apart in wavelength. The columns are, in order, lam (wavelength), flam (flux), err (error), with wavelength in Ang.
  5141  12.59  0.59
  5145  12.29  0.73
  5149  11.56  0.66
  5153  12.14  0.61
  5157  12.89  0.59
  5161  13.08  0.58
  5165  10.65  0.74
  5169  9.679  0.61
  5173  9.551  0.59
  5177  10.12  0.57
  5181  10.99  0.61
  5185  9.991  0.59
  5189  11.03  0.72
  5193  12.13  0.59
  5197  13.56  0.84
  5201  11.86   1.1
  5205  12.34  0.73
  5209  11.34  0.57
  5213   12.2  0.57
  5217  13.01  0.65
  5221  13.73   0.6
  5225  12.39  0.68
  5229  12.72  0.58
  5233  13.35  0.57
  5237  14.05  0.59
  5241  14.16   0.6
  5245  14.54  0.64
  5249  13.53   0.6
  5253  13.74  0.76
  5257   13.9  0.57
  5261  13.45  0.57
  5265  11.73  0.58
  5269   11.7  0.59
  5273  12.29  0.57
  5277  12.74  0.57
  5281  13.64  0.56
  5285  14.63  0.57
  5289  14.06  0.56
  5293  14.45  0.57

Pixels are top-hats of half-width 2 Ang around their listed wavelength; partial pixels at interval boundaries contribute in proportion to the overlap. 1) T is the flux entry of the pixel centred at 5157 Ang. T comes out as 12.89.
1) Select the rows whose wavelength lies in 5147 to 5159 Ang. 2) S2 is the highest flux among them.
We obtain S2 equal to 12.89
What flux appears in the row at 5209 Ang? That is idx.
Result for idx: 11.34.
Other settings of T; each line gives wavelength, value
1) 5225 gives 12.39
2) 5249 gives 13.53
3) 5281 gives 13.64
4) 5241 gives 14.16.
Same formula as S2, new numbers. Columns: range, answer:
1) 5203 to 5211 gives 12.34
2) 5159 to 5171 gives 13.08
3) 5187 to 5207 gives 13.56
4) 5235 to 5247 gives 14.54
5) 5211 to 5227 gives 13.73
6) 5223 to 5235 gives 13.35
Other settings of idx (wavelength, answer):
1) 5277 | 12.74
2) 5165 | 10.65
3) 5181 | 10.99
